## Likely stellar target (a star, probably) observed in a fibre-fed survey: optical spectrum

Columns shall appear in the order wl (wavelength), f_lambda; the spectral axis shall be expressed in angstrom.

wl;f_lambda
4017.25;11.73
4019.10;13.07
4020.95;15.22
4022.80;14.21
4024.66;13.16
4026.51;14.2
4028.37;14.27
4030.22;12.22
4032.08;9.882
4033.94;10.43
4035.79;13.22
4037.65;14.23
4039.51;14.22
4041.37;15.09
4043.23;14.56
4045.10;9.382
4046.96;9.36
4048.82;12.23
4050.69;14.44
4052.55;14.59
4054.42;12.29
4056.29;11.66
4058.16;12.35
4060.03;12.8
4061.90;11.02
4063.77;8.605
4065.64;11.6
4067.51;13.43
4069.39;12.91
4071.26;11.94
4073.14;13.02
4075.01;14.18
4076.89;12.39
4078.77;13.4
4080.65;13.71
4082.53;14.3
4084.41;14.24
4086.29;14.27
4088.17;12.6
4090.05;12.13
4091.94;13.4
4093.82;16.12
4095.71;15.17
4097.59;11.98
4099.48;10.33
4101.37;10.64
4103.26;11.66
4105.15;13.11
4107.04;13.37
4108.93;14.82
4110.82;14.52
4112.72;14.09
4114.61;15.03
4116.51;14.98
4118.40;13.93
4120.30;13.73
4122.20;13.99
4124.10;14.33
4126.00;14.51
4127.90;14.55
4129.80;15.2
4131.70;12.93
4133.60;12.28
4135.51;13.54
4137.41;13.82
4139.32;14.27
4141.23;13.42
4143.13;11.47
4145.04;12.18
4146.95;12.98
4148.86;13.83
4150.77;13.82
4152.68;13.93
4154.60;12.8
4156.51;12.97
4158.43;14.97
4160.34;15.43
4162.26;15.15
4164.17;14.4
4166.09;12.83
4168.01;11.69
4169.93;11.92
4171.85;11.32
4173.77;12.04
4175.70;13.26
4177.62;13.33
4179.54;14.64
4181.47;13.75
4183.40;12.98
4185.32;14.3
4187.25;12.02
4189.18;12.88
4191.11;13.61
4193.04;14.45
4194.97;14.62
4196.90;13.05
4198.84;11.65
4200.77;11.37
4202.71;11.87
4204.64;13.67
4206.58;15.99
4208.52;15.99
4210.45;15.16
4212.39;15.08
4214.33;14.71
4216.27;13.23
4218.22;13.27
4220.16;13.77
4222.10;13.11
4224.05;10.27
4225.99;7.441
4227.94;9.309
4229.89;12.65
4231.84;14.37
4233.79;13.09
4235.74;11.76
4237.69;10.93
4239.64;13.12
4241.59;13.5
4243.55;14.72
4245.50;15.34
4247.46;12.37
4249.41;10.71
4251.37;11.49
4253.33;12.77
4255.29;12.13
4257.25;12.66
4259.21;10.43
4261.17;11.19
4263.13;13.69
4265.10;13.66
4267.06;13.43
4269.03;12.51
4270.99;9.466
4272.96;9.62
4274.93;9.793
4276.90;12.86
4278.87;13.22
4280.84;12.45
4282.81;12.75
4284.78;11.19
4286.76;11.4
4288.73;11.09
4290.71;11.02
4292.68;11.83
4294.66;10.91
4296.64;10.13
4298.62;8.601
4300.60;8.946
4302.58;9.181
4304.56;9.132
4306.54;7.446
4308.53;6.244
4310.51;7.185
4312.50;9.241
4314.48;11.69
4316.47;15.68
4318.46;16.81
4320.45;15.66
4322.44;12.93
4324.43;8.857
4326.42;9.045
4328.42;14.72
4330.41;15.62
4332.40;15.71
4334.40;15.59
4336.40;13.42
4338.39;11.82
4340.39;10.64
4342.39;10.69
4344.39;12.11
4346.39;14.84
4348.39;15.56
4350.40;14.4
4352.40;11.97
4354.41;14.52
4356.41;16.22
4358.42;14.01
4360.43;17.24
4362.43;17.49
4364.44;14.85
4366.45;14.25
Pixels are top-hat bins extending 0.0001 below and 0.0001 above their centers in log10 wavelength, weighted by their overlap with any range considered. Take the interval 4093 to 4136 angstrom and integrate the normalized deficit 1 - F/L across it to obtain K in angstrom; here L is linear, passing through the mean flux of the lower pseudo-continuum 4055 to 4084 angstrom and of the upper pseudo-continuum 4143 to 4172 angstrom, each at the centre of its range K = -2.5 angstrom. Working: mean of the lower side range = 12.5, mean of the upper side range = 13.3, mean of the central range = 13.7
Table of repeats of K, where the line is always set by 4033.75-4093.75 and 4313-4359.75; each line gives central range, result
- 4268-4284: 2.2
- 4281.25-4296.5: 2.3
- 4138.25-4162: -0.9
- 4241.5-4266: 1.3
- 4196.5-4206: 0.6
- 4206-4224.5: -1.2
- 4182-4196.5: -0.4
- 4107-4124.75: -1.9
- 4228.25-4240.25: 0.8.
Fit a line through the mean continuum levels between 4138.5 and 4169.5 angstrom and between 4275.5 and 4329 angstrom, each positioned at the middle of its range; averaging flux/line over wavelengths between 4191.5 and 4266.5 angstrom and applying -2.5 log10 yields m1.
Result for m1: -0.05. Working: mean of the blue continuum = 13.5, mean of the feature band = 12.9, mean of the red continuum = 11.1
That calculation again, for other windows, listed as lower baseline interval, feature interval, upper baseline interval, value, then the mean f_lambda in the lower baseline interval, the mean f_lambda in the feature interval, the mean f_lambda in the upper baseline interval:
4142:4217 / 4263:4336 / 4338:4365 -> 0.20 mag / 13.5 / 11.6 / 14.1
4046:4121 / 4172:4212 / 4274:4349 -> -0.09 mag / 13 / 13.5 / 11.7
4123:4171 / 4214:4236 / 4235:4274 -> 0.04 mag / 13.6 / 12.2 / 12.3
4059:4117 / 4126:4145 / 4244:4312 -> -0.08 mag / 13.1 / 13.5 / 11.1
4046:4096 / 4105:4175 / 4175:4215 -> -0.02 mag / 12.9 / 13.6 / 13.7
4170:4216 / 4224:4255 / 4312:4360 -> 0.11 mag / 13.5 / 12.2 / 13.5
